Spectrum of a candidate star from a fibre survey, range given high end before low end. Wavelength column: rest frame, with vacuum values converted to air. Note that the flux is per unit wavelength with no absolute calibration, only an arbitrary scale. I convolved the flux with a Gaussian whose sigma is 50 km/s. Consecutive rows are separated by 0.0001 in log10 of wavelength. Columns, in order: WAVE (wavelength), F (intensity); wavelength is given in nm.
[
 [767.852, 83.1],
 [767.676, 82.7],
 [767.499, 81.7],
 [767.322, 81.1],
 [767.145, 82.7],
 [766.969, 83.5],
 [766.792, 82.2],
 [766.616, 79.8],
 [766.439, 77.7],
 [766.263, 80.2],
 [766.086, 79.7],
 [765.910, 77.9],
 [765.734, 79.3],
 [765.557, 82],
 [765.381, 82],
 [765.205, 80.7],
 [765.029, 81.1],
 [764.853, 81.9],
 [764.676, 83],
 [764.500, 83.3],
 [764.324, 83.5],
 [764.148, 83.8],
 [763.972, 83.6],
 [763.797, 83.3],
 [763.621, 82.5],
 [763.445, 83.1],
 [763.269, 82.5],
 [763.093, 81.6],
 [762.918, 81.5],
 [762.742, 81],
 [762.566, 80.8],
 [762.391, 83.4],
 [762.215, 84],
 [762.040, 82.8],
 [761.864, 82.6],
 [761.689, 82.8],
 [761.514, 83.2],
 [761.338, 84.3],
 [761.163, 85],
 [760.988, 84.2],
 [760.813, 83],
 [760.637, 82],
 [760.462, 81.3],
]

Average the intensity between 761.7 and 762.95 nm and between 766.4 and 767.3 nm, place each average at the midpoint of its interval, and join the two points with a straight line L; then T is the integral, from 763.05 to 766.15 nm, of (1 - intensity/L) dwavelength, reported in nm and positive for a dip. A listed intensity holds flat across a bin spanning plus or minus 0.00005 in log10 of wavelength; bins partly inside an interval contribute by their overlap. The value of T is 0.00 nm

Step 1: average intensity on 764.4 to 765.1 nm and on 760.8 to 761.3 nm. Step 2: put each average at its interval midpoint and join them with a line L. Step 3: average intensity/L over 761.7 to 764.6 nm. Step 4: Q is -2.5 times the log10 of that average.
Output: 0.01 mag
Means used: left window 84.4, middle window 82.7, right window 82.3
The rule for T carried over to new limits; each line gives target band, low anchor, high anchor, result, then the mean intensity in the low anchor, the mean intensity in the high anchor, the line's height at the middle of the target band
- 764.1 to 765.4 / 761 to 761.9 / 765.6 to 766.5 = -0.03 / 83.7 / 79.1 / 80.4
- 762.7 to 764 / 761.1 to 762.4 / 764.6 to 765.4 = 0.00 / 83.5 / 81.7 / 82.6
